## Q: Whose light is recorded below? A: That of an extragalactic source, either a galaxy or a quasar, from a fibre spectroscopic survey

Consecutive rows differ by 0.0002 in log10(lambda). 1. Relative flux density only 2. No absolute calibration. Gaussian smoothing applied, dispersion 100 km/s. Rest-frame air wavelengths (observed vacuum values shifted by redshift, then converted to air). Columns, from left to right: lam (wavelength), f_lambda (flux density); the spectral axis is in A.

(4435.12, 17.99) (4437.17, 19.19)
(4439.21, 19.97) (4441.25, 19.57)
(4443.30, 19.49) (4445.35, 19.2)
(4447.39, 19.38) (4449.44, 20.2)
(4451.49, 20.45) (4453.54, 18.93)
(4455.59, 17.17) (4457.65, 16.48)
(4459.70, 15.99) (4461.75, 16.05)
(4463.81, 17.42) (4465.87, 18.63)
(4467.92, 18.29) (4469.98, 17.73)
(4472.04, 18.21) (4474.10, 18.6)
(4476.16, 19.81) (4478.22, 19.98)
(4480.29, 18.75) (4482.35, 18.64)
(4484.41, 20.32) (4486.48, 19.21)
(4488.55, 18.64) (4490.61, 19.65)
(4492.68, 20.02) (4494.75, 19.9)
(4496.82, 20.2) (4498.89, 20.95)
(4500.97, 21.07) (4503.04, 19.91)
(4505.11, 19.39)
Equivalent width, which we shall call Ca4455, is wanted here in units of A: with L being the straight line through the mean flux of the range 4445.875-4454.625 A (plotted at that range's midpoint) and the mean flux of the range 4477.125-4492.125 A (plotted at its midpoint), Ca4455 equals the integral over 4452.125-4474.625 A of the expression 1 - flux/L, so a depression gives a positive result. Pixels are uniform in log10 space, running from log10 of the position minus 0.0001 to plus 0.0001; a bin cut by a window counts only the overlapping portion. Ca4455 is 2.24 A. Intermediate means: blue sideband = 19.7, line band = 17.6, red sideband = 19.3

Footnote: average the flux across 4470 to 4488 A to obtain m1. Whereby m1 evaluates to 19.1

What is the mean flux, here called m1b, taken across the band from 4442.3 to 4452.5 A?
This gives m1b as 19.7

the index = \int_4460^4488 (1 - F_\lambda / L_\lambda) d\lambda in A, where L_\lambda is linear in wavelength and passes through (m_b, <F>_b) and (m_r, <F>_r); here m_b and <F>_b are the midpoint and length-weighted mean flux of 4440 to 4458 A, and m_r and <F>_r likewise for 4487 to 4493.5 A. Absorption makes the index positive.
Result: 1.1 A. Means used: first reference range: 19.1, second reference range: 19.4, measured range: 18.5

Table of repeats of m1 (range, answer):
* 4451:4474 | 17.7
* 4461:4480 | 18.3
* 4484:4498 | 19.7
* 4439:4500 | 18.9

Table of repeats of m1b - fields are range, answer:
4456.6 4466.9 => 16.9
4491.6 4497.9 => 20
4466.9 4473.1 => 18.1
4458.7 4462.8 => 16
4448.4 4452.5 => 20.3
